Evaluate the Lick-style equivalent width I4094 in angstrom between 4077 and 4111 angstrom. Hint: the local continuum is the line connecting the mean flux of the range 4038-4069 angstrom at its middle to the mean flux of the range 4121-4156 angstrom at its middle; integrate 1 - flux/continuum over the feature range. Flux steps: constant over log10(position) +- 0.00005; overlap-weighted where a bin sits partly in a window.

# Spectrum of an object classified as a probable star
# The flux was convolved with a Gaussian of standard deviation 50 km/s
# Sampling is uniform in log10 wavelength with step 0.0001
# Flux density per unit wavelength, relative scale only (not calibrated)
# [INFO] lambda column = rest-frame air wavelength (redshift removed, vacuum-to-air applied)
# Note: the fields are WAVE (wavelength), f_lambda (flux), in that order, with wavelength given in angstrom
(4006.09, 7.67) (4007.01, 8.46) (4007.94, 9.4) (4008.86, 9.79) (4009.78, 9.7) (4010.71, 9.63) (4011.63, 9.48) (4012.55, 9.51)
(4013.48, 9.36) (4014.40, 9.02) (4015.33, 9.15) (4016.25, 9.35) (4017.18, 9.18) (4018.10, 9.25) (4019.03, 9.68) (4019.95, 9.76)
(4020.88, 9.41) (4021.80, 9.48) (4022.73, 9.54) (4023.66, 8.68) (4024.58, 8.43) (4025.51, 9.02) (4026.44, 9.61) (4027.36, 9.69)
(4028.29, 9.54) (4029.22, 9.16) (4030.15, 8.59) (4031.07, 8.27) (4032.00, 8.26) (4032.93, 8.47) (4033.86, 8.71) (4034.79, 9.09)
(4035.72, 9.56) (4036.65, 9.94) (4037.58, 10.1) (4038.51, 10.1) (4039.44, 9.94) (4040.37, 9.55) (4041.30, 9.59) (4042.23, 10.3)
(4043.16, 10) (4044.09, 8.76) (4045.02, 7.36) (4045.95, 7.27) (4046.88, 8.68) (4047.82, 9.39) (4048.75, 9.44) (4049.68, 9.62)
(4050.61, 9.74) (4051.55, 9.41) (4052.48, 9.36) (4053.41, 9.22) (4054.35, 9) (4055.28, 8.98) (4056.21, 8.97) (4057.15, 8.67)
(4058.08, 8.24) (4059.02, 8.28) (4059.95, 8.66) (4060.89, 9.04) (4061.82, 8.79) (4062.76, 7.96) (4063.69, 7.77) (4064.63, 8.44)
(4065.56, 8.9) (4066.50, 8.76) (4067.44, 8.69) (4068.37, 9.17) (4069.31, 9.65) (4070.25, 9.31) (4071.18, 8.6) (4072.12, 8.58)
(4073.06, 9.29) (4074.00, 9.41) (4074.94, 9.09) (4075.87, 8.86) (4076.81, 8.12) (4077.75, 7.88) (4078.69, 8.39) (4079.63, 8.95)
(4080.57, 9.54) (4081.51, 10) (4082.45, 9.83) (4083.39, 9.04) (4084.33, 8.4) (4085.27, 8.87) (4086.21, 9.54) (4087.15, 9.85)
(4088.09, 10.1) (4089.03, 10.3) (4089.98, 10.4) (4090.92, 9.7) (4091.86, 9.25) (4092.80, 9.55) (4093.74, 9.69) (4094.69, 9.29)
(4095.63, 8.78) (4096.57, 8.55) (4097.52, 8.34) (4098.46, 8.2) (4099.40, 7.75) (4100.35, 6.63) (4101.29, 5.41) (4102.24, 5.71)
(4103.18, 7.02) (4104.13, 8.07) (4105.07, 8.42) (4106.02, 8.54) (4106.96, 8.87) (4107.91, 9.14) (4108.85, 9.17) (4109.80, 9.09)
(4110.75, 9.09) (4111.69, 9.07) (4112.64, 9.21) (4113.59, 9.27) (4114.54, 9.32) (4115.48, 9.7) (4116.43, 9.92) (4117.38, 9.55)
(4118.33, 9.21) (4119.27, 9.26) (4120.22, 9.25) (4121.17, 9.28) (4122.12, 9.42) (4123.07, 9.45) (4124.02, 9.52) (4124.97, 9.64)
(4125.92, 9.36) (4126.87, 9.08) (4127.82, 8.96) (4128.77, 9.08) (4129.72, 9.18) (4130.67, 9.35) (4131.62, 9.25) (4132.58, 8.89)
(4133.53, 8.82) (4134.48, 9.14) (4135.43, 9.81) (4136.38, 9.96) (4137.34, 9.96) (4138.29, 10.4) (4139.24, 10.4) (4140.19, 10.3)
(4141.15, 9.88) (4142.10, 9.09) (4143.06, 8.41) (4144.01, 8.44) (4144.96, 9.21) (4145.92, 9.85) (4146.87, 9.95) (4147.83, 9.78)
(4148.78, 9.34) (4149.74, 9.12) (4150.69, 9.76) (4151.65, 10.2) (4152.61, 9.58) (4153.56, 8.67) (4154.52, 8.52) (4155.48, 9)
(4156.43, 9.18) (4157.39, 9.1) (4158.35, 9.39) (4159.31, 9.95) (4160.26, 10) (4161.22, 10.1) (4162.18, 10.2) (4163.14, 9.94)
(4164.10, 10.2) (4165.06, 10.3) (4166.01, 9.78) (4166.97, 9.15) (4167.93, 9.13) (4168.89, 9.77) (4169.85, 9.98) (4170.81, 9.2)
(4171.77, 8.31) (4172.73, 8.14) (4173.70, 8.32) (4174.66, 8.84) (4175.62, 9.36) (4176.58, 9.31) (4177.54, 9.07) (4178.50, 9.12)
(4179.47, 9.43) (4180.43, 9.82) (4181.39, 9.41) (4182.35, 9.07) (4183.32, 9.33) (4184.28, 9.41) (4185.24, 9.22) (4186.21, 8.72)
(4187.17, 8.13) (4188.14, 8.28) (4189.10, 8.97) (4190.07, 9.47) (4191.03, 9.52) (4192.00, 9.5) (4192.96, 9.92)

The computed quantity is 1.6 angstrom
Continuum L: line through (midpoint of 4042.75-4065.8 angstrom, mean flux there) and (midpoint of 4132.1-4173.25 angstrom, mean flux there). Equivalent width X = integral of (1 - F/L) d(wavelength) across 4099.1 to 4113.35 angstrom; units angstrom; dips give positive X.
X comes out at 1.65 angstrom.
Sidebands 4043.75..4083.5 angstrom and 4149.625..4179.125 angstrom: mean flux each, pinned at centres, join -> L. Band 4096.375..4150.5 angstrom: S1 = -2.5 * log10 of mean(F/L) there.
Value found 0.02 mag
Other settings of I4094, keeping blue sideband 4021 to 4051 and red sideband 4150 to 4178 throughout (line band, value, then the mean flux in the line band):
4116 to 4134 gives 0.1 angstrom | 9.28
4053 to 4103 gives 2.5 angstrom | 8.79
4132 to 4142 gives -0.4 angstrom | 9.72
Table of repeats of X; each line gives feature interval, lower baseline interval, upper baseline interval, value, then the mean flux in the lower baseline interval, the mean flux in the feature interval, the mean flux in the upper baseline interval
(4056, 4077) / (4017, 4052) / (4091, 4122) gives 0.5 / 9.23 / 8.76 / 8.7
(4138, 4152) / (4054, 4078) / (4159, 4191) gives -0.7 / 8.74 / 9.59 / 9.32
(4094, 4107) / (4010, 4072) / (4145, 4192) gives 2.0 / 9.1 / 7.82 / 9.34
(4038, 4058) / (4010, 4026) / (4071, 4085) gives -0.2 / 9.29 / 9.19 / 8.94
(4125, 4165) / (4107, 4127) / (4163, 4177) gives -0.8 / 9.33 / 9.49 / 9.3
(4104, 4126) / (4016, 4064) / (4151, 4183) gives 0.1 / 9.1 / 9.22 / 9.38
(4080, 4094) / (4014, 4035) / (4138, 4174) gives -0.5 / 9.1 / 9.6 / 9.47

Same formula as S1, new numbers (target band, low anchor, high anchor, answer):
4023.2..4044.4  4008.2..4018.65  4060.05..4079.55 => -0.01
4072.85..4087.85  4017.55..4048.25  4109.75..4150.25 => 0.03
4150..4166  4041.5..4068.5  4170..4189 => -0.08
